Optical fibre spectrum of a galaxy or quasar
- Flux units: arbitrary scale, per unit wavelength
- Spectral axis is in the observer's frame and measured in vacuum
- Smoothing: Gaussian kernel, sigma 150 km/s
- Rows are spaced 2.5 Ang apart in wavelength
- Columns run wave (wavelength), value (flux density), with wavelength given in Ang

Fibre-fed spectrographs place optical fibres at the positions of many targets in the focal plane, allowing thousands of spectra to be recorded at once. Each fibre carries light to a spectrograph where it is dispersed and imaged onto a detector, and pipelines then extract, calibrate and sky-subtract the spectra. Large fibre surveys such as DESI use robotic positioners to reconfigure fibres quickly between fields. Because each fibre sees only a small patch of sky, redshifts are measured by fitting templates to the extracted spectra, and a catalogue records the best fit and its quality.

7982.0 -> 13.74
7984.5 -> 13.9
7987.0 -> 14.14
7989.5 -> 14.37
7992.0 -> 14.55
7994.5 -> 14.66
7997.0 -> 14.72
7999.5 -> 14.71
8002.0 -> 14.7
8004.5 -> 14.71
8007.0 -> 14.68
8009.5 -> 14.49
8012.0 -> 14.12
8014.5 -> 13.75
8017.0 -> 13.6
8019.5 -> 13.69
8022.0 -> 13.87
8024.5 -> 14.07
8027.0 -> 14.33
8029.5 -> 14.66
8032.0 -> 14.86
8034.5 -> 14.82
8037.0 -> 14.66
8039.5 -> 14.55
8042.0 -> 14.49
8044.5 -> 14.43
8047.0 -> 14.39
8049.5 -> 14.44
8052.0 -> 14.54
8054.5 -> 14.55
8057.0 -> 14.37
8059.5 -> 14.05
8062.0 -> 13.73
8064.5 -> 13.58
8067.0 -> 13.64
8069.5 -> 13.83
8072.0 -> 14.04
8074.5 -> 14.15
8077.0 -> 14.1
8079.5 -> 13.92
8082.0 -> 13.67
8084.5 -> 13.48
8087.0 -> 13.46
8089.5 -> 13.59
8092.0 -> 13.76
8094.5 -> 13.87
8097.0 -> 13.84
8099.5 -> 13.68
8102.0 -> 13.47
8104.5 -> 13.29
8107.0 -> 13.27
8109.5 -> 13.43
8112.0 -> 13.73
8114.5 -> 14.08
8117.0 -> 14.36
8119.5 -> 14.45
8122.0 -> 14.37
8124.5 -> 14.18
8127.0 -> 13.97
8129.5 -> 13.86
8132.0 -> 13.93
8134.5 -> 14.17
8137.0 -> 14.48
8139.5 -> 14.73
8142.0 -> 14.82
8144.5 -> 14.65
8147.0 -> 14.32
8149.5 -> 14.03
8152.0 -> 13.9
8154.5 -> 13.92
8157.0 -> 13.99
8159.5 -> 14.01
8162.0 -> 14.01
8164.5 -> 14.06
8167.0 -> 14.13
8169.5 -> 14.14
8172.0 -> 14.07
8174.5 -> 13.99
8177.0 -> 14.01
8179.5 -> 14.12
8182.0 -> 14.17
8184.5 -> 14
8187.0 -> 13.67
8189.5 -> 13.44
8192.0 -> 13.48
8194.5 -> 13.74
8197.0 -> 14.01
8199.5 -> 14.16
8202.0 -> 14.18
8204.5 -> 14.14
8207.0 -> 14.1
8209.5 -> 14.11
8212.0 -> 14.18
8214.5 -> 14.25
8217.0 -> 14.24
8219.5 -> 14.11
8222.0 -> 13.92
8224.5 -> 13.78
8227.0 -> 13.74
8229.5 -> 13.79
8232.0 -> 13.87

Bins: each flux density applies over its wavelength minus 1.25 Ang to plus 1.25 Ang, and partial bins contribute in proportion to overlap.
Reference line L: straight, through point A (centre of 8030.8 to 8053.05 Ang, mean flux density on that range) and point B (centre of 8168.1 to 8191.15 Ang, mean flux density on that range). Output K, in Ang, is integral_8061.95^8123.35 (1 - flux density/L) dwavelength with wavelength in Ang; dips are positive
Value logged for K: 2.4 Ang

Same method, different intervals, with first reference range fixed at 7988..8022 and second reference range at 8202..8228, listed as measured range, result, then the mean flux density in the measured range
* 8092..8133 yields 0.99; 13.9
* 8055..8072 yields 0.43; 13.9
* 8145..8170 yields 0.13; 14.1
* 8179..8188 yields 0.08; 14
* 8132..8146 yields -0.34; 14.5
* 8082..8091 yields 0.44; 13.5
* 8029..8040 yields -0.32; 14.7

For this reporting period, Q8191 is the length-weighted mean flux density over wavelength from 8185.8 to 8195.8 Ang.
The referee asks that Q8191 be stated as 13.6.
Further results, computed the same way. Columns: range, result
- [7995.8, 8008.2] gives 14.7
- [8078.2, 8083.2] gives 13.8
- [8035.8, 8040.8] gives 14.6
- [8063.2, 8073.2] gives 13.8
